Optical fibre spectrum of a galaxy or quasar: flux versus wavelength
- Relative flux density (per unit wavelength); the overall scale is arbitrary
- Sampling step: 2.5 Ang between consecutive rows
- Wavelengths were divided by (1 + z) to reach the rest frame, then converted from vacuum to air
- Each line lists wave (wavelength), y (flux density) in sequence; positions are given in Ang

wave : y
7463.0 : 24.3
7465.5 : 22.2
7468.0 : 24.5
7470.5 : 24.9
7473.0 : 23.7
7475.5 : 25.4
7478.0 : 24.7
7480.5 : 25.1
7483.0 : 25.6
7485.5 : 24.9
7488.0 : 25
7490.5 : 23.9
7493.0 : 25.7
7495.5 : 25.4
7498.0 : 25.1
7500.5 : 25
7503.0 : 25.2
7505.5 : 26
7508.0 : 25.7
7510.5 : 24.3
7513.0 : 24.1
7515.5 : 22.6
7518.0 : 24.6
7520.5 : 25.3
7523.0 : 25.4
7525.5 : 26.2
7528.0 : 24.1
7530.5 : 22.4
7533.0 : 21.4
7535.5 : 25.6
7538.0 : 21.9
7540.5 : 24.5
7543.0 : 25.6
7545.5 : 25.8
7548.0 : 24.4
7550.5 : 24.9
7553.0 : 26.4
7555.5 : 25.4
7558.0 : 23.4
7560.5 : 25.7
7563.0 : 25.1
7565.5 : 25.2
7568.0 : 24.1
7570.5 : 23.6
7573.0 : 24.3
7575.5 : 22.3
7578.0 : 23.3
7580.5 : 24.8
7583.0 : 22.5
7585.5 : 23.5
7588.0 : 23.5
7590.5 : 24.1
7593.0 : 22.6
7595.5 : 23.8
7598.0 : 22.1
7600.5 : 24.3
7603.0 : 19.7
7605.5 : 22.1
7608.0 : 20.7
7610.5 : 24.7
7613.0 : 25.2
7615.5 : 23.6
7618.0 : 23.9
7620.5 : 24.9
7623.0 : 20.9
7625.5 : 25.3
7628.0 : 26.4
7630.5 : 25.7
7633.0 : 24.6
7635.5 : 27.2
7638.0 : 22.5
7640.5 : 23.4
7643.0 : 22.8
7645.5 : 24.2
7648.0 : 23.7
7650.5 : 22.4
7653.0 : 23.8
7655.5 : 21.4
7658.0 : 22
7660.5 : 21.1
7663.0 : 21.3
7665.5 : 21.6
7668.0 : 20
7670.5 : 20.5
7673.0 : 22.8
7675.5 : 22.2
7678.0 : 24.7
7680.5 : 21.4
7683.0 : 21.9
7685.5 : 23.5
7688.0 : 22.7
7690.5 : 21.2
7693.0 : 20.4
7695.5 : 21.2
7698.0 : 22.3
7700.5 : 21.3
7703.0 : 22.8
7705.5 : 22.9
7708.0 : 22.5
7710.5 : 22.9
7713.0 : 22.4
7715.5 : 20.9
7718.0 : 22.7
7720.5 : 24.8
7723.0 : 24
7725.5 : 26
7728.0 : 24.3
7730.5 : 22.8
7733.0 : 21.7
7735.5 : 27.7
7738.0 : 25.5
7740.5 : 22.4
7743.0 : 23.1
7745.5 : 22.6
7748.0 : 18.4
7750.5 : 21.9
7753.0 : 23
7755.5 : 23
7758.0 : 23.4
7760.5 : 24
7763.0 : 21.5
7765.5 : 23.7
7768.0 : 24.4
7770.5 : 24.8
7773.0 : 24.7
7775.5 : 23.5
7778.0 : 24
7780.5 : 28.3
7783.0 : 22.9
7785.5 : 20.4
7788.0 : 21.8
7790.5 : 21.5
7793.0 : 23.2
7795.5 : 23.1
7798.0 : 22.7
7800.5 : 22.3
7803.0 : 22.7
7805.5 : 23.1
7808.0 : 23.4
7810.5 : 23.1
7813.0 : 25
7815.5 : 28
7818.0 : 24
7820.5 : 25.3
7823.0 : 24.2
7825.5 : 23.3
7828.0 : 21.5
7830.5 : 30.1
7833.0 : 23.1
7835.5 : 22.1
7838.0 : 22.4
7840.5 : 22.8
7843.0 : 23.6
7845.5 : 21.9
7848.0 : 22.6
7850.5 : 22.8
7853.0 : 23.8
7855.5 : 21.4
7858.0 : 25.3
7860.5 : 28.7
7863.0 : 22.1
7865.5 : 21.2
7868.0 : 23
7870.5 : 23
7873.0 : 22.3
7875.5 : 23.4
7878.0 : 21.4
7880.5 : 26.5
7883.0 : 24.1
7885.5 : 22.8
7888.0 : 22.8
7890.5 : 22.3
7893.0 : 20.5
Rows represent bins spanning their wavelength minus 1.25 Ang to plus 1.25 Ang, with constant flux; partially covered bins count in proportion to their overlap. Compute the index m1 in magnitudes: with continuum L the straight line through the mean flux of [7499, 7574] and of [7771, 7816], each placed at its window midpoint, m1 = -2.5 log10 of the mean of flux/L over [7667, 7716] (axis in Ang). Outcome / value 0.09 mag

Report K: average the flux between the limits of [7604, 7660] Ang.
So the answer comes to 23.6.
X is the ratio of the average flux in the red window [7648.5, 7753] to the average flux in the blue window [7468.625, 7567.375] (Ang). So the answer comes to 0.91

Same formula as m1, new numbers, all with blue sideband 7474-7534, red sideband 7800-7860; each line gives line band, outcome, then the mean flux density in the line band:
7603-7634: 0.025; 23.8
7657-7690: 0.106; 22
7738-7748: 0.070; 22.5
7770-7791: 0.014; 23.6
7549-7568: -0.023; 25.1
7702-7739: 0.022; 23.6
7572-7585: 0.049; 23.4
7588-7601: 0.050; 23.3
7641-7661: 0.070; 22.8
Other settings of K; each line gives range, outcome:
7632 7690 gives 22.7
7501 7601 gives 24.3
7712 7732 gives 23.5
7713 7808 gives 23.3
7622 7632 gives 24.7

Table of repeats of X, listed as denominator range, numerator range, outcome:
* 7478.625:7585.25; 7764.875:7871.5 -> 0.96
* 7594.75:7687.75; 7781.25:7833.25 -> 1.03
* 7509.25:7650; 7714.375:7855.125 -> 0.98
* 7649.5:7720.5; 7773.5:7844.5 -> 1.07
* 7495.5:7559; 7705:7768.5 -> 0.94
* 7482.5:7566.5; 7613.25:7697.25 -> 0.93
